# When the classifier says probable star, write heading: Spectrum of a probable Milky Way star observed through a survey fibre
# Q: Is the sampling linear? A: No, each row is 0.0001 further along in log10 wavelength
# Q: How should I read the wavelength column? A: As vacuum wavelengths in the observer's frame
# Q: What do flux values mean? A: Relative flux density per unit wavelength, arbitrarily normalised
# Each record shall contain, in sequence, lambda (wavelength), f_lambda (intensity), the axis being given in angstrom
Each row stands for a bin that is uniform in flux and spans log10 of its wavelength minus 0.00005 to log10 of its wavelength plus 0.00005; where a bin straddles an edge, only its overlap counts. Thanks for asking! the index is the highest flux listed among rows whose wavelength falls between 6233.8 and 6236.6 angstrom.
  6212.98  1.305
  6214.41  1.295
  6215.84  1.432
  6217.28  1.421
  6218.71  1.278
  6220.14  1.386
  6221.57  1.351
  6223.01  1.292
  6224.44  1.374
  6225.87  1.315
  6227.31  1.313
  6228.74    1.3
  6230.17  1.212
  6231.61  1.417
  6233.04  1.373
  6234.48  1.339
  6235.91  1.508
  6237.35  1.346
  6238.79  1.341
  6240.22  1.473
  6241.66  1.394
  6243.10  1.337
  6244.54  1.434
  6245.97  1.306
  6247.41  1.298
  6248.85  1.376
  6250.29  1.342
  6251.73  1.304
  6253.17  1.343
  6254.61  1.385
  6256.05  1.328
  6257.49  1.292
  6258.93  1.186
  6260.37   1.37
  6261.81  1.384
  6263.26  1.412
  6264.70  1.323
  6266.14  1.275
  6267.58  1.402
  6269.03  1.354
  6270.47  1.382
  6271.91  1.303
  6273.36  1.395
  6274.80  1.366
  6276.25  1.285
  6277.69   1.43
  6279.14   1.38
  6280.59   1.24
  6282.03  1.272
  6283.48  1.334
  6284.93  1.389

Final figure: 1.508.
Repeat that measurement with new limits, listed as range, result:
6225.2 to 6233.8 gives 1.417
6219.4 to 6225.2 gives 1.386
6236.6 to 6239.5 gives 1.346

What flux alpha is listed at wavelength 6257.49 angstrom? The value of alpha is 1.292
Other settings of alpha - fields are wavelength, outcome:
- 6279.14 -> 1.38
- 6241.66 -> 1.394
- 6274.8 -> 1.366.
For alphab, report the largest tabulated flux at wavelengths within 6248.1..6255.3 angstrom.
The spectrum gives 1.385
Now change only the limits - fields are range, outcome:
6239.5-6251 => 1.473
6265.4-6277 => 1.402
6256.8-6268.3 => 1.412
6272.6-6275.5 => 1.395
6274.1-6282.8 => 1.43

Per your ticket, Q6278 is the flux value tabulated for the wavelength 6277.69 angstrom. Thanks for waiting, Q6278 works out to 1.43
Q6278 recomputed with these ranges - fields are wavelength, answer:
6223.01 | 1.292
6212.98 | 1.305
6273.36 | 1.395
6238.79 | 1.341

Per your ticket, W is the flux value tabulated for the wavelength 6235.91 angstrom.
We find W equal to 1.508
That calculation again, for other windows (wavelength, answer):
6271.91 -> 1.303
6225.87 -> 1.315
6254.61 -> 1.385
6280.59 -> 1.24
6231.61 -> 1.417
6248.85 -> 1.376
